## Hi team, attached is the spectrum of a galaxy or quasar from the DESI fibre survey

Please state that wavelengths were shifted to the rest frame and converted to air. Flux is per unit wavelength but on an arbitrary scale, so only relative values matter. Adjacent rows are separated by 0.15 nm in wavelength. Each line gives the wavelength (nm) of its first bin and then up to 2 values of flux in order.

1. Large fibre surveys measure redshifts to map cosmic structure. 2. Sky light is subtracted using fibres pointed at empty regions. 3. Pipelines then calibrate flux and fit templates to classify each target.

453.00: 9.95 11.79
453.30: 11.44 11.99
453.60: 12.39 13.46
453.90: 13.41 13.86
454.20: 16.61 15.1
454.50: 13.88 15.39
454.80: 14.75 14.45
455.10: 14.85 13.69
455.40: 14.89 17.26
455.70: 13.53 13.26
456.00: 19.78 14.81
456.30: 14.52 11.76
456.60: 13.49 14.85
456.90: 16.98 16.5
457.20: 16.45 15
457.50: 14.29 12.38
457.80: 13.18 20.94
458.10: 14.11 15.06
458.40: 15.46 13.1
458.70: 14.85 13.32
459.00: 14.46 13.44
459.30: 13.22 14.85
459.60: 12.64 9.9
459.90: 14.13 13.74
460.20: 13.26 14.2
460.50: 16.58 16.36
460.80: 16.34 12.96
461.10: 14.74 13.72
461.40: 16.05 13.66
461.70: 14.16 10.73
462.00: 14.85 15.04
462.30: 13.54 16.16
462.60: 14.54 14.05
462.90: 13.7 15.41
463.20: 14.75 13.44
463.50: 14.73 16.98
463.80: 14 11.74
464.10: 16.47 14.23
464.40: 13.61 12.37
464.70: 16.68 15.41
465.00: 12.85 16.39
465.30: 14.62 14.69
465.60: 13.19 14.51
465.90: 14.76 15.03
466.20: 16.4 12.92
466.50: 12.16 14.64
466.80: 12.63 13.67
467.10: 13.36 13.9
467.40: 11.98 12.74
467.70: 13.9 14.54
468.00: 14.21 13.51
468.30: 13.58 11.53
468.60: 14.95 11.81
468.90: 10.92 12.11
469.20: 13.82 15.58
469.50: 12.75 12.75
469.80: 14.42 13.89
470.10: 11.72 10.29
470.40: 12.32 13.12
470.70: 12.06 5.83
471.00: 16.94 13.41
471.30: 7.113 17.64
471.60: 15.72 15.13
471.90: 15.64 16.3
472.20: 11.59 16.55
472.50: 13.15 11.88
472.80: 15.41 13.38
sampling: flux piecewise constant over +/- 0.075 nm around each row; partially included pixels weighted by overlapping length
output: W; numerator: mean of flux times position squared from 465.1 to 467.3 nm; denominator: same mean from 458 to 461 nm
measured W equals 1.03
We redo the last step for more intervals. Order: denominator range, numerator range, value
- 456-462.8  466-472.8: 0.96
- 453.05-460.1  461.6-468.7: 1.02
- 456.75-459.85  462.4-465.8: 1.03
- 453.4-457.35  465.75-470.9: 0.94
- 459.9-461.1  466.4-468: 0.94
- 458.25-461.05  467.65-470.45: 0.97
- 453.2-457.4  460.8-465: 1.02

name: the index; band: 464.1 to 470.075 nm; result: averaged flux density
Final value 13.8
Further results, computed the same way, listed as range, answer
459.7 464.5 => 14.3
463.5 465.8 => 14.5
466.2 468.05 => 13.5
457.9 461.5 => 14.4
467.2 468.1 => 13.5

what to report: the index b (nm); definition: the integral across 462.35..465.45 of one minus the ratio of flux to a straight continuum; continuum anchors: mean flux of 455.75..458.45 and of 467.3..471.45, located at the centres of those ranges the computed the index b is -0.18 nm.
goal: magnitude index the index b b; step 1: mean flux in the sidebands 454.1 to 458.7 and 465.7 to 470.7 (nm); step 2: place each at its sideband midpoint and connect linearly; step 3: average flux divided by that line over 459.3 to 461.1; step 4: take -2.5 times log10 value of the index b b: 0.03 mag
